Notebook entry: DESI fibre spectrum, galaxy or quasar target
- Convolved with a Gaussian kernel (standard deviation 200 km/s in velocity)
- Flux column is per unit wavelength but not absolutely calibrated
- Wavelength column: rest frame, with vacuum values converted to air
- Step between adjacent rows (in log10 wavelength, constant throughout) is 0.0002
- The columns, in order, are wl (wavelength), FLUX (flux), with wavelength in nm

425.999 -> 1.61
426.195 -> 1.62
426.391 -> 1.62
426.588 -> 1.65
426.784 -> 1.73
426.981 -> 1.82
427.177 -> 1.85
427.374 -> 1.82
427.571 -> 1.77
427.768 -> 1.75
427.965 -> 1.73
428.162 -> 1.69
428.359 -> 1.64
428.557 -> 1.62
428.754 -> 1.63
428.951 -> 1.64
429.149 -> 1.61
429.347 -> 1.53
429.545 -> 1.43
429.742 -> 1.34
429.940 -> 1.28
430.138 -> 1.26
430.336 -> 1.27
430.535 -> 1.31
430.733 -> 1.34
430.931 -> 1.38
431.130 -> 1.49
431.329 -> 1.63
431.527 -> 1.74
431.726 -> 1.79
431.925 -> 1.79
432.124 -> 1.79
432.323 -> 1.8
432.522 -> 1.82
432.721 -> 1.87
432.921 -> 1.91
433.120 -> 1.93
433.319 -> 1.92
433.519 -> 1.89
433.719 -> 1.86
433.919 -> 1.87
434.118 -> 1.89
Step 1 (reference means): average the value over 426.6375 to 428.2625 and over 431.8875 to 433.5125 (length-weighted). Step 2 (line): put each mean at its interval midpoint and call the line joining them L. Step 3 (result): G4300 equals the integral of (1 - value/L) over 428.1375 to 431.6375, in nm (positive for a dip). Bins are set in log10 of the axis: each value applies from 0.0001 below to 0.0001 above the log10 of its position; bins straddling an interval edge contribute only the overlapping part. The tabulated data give 0.62 nm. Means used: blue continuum 1.77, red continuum 1.86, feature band 1.49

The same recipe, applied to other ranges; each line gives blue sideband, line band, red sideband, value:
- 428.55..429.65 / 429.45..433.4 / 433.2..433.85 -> 0.32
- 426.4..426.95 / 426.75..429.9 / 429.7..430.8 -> -0.30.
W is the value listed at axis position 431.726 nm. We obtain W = 1.79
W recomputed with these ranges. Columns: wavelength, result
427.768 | 1.75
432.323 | 1.8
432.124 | 1.79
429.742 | 1.34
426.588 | 1.65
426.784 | 1.73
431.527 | 1.74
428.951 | 1.64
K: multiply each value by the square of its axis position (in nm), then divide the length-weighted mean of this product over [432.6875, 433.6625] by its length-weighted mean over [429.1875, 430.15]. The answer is 1.4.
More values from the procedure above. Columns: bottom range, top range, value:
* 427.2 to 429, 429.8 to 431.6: 0.83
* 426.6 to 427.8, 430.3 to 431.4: 0.80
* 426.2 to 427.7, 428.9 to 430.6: 0.81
